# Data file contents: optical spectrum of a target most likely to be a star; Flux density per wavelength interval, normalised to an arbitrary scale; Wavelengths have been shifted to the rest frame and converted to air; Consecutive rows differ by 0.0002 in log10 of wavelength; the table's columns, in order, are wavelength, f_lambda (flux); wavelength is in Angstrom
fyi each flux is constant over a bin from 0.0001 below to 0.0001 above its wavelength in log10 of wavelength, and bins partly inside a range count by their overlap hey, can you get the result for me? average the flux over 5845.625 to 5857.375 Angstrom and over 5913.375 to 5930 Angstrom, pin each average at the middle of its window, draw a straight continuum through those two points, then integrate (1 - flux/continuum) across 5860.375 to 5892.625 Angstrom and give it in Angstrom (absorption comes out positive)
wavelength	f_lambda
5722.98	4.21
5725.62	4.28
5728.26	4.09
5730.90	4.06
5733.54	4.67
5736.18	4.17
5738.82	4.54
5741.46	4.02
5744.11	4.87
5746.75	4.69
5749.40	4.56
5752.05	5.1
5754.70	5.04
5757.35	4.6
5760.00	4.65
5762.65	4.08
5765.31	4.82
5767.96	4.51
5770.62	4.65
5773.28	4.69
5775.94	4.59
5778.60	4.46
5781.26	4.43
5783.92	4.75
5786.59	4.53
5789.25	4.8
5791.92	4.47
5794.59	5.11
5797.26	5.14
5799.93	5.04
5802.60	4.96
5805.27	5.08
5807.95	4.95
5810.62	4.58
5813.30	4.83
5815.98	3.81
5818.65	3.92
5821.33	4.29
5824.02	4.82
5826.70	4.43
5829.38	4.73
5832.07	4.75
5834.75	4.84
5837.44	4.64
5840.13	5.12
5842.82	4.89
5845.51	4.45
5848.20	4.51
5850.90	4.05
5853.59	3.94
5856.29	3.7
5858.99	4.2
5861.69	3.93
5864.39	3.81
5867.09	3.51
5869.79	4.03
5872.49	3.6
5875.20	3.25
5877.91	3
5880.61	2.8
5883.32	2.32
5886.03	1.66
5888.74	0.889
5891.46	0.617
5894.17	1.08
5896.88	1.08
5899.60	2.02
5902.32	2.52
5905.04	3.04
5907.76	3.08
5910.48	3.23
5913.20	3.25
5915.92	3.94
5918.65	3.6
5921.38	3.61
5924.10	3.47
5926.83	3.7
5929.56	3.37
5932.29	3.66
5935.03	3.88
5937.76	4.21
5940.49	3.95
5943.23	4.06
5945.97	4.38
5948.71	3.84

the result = 9.4 Angstrom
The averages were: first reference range 4.1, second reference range 3.6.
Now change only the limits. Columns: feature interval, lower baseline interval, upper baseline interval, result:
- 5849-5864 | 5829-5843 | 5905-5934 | 1.7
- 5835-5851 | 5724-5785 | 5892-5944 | -3.7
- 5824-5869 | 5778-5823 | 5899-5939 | -1.9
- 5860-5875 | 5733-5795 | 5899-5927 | -0.4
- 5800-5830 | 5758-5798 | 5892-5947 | -2.3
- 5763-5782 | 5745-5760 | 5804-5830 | 0.6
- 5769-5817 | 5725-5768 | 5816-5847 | -1.7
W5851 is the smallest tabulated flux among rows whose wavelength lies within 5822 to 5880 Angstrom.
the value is 3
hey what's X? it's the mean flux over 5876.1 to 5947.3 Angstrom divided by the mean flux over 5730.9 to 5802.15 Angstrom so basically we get 0.63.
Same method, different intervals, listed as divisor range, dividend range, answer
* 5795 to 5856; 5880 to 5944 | 0.62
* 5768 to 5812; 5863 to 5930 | 0.59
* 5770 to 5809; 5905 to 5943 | 0.75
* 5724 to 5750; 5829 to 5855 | 1.04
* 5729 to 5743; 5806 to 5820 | 1.04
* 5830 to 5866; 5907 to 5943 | 0.83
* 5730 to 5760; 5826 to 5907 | 0.73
